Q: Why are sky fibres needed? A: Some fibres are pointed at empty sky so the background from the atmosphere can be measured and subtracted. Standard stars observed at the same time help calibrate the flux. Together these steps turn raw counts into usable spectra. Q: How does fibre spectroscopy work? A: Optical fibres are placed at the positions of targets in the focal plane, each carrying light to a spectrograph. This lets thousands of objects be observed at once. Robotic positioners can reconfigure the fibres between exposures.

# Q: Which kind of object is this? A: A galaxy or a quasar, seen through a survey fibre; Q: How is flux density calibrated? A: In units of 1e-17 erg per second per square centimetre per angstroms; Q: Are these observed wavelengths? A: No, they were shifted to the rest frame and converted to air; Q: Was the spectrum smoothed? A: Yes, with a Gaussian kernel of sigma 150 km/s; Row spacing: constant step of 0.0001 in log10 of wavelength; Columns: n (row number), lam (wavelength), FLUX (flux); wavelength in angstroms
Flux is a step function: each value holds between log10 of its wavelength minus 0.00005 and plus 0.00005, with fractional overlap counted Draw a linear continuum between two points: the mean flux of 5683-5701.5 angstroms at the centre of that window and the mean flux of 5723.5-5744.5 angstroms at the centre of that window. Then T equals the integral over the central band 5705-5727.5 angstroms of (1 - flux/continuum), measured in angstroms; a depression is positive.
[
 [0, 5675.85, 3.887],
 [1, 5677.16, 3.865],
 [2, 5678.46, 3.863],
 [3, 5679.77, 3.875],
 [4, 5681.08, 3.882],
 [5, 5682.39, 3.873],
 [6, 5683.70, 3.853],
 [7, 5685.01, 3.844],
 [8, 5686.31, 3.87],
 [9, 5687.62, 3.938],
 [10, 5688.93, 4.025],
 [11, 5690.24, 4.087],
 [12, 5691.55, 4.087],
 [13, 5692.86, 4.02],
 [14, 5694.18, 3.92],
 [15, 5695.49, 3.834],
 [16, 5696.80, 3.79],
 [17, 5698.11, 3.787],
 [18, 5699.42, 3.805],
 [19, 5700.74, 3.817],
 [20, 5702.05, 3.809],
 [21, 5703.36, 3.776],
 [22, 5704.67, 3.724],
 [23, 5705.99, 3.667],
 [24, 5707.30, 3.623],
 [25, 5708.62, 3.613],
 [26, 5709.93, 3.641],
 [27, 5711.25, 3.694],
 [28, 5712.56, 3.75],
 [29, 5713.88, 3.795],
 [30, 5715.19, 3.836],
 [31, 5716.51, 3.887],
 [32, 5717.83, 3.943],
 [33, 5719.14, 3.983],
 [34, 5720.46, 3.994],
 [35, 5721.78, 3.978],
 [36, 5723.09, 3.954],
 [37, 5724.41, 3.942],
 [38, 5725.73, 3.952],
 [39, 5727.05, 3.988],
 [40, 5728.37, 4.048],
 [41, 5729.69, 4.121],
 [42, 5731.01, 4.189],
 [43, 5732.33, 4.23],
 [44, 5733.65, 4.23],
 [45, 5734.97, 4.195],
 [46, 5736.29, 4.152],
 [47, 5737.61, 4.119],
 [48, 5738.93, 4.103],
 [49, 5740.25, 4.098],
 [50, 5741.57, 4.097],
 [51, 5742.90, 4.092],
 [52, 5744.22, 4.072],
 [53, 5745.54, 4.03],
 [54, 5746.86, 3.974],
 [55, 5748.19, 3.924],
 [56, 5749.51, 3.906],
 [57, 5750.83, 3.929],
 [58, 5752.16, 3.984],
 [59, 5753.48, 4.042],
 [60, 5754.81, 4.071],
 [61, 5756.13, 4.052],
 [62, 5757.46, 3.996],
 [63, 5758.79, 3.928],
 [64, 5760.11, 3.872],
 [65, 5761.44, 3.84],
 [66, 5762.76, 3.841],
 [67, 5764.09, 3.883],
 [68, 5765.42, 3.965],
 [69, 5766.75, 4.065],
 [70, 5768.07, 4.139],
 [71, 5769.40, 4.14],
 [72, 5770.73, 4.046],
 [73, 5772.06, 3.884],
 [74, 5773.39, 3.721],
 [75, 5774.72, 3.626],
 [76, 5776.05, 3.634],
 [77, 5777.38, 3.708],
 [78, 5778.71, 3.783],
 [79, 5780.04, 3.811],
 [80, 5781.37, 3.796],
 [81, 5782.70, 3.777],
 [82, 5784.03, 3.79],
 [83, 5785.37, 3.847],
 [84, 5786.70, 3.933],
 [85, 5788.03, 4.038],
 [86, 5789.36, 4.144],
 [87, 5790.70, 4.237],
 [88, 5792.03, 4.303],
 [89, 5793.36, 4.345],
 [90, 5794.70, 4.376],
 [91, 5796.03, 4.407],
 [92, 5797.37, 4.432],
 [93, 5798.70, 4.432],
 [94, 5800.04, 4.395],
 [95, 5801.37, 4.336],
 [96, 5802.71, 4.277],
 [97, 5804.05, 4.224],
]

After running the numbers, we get 1.0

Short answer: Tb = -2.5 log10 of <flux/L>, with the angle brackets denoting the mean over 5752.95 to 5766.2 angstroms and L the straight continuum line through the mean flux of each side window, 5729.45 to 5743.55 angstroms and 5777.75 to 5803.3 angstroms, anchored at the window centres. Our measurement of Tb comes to 0.051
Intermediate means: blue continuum 4.15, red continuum 4.12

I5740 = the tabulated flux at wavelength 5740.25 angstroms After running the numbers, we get 4.098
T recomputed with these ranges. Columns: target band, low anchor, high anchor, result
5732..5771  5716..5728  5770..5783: -1.7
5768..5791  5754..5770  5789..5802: 1.6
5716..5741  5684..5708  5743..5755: -0.7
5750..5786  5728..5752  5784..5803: 2.3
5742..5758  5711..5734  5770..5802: 0.0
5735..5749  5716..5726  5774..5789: -0.6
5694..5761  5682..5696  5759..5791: -0.3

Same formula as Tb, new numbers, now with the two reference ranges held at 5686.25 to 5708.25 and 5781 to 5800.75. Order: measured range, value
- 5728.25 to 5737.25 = -0.05 mag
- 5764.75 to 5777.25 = 0.05 mag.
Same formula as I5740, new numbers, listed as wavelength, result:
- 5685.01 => 3.844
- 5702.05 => 3.809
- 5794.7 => 4.376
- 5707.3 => 3.623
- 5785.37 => 3.847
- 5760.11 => 3.872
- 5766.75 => 4.065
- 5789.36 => 4.144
